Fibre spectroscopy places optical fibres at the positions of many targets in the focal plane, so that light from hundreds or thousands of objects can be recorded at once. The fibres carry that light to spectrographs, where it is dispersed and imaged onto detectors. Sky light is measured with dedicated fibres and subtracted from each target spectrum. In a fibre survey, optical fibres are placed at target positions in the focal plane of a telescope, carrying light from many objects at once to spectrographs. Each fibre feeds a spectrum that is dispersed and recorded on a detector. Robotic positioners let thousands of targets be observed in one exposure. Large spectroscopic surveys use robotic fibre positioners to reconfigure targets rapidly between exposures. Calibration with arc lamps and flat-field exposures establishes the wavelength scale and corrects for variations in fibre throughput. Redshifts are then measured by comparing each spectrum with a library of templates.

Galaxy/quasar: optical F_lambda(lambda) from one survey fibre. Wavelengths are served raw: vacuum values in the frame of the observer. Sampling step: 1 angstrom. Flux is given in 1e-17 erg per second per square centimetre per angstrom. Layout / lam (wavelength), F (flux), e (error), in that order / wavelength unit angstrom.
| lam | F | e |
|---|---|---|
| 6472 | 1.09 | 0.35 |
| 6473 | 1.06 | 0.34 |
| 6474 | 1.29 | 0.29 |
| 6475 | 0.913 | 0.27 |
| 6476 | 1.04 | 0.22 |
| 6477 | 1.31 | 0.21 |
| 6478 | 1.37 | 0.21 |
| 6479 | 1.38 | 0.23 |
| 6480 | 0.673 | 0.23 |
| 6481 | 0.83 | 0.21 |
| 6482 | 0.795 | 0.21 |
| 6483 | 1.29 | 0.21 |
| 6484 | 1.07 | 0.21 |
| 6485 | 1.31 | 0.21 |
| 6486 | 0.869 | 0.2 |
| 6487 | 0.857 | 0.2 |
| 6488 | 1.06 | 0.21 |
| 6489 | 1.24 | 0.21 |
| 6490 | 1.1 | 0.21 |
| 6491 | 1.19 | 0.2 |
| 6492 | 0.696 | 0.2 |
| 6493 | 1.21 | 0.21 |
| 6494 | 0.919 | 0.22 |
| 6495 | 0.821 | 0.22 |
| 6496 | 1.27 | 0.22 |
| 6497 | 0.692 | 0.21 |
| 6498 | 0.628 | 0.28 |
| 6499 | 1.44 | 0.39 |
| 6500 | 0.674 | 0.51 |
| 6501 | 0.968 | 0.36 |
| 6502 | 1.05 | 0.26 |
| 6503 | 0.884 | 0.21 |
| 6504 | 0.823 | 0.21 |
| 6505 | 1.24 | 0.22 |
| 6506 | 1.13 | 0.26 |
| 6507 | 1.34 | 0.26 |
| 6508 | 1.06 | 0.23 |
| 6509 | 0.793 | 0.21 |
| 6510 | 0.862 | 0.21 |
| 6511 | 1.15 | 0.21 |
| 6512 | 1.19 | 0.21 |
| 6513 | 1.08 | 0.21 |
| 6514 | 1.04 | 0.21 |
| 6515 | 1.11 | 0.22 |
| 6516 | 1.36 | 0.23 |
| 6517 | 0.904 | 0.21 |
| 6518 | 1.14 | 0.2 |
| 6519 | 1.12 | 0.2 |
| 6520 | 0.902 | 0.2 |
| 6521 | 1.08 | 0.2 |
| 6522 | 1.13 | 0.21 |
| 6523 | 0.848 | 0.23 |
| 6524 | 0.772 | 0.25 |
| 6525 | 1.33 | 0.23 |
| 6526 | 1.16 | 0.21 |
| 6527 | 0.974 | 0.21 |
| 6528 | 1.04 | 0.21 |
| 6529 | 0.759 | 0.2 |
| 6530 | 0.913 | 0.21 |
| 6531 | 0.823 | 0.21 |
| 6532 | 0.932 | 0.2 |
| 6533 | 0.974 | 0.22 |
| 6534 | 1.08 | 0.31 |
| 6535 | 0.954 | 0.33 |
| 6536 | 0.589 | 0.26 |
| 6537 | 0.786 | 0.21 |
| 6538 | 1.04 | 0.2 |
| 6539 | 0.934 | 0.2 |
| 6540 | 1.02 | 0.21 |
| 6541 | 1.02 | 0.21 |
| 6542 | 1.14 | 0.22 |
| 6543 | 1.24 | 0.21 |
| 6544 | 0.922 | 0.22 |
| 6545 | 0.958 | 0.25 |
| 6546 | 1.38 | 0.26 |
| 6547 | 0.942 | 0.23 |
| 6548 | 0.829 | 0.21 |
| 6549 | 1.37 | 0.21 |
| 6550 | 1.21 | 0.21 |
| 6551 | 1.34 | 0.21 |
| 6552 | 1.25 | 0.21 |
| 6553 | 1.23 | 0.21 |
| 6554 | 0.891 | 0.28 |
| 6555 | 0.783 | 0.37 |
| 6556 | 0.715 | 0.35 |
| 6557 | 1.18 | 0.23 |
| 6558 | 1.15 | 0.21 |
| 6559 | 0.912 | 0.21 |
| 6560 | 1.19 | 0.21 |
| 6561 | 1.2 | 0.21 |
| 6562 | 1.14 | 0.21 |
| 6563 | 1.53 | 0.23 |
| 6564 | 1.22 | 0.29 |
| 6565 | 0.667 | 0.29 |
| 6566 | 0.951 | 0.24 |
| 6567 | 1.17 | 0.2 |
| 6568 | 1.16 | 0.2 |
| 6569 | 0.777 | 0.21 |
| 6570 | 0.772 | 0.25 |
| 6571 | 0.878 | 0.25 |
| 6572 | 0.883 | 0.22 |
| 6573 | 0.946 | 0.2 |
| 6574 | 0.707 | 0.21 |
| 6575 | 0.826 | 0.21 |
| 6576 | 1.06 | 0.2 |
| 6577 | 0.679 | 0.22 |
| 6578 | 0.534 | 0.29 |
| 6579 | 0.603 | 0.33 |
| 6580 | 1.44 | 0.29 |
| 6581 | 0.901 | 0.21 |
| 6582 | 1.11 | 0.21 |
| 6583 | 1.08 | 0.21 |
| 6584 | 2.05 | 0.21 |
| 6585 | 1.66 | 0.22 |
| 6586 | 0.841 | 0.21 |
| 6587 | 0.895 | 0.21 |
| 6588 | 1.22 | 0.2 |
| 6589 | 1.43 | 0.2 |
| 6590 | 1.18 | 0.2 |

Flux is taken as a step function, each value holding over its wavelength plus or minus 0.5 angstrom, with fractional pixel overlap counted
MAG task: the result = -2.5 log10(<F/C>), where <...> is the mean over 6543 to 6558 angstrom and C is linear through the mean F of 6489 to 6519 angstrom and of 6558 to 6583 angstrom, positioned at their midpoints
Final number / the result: -0.09 mag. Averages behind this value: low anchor 1.03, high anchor 0.975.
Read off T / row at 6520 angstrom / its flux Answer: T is 0.902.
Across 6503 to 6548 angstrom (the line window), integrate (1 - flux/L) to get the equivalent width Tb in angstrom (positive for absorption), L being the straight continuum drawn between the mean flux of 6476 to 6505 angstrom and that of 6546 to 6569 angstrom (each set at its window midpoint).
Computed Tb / 1.6 angstrom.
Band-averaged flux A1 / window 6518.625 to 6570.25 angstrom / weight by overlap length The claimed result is 1.03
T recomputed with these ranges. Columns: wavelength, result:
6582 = 1.11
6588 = 1.22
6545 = 0.958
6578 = 0.534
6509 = 0.793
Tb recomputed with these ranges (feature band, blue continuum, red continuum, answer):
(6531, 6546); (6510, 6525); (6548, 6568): 1.5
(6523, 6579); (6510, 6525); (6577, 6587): 4.6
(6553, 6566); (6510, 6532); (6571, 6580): -2.5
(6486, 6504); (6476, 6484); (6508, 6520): 1.7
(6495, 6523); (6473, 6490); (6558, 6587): 0.9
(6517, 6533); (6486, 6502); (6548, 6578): 0.1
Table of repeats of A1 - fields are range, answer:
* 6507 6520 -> 1.07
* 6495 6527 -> 1.03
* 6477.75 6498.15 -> 1.02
